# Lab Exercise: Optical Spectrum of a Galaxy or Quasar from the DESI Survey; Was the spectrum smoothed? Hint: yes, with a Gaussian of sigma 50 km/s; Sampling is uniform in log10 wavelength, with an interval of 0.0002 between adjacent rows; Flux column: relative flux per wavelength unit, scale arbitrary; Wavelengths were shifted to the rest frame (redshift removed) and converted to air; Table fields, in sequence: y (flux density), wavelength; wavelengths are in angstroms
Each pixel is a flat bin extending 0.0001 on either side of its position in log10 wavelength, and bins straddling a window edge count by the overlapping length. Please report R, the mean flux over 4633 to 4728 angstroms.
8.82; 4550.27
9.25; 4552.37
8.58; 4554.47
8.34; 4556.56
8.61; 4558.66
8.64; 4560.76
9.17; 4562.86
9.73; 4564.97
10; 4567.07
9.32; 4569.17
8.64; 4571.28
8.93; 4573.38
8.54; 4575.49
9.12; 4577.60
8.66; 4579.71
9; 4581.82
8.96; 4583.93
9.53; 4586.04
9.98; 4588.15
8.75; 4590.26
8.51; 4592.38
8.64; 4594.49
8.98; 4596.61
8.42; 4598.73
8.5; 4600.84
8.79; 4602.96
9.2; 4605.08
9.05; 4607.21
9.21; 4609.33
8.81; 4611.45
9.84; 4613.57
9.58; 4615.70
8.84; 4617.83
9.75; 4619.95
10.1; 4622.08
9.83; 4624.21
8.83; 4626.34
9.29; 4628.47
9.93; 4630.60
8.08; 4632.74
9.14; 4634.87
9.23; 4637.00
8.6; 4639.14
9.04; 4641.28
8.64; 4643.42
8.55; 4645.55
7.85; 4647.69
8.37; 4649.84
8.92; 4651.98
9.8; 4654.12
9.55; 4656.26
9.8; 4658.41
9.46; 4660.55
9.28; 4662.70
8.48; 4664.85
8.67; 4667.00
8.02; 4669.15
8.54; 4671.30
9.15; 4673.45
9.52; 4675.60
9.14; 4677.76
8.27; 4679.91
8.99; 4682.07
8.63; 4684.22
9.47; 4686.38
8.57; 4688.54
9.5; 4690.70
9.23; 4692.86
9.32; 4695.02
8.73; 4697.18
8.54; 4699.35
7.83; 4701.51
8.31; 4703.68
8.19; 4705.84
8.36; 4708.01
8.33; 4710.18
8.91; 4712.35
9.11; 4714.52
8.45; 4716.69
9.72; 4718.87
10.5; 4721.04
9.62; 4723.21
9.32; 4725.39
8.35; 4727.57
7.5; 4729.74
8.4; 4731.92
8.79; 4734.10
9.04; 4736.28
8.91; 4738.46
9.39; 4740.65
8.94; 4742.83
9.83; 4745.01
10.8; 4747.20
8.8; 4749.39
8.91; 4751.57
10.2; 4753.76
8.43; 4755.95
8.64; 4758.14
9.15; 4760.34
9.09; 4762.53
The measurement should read 8.91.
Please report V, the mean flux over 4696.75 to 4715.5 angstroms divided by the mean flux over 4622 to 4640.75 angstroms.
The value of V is 0.9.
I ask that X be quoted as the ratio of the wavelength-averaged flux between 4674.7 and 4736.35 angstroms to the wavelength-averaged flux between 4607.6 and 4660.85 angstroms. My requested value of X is 1.0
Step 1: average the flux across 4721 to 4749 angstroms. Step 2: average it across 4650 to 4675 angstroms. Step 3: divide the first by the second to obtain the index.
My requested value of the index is 1.01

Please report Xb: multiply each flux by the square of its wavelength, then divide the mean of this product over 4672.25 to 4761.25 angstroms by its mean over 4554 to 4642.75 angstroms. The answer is 1.0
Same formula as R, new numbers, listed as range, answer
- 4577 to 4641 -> 9.1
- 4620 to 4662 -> 9.12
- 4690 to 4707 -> 8.69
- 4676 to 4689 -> 8.89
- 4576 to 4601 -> 8.93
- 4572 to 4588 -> 9.02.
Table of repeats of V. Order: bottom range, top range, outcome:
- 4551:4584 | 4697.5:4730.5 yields 0.98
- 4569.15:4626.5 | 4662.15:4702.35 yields 0.97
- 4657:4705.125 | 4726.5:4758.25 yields 1.01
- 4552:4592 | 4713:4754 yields 1.02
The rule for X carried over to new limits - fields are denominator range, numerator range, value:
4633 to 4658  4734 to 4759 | 1.04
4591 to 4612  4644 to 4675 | 1.01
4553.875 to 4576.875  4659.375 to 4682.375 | 0.99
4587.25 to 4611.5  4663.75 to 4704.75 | 0.99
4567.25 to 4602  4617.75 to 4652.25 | 1.01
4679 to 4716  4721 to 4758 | 1.04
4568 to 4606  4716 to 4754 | 1.03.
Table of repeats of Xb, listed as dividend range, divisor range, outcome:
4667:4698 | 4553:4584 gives 1.05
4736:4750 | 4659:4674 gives 1.10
